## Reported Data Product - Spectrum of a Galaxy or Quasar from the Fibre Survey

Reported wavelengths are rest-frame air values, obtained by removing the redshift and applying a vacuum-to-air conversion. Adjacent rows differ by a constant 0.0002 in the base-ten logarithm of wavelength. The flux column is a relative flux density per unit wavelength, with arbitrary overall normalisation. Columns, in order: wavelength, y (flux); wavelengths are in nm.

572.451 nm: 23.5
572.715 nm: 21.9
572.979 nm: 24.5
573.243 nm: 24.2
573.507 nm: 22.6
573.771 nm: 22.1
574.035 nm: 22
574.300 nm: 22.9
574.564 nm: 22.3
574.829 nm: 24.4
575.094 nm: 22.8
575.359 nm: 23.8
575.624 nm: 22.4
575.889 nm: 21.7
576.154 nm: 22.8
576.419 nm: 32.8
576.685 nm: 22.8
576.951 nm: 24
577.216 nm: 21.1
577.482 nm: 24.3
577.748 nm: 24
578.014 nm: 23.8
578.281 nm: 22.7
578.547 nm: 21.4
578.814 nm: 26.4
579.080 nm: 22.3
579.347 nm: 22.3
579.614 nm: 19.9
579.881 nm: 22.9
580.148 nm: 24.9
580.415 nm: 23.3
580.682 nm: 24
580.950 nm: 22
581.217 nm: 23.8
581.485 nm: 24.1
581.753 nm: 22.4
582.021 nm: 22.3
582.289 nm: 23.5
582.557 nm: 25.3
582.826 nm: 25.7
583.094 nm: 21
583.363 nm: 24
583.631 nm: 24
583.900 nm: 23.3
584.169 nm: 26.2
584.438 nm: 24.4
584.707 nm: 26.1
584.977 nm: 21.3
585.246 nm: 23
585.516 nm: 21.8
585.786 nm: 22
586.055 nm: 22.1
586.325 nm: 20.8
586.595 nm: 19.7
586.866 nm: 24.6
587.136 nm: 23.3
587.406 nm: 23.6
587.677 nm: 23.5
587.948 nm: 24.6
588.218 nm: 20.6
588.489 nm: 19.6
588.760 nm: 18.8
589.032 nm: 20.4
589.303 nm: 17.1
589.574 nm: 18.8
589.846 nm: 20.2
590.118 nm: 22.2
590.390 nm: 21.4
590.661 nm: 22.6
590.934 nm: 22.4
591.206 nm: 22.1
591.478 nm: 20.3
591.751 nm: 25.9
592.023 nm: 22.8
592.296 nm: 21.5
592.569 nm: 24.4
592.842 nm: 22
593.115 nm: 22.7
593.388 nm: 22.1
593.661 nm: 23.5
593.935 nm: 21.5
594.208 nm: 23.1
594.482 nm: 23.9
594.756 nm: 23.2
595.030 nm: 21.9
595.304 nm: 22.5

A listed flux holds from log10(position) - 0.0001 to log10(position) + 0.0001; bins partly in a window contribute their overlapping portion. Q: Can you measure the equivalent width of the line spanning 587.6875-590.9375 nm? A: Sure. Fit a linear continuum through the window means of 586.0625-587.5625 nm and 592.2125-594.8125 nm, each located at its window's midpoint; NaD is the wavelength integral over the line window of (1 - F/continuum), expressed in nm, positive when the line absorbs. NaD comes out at 0.26 nm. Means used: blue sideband 22.4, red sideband 22.8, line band 20.8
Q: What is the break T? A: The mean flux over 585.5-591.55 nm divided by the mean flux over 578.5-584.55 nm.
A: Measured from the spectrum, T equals 0.91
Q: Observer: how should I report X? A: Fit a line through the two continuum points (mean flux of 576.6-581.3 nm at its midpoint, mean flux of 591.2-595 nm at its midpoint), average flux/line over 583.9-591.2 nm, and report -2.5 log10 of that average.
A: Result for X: 0.04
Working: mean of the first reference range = 23.1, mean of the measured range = 22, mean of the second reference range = 22.8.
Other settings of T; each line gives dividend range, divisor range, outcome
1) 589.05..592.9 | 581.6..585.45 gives 0.91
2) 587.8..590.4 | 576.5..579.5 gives 0.87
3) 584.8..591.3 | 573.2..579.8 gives 0.93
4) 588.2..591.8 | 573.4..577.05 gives 0.88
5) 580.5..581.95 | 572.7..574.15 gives 1.01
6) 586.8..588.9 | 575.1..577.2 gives 0.92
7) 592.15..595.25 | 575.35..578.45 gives 0.95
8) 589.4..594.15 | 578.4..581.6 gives 0.96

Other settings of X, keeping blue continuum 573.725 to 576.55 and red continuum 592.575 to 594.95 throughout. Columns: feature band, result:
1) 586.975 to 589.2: 0.06 mag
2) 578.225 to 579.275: 0.02 mag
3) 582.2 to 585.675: -0.02 mag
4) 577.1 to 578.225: 0.01 mag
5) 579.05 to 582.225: 0.03 mag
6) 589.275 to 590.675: 0.13 mag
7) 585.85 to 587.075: 0.06 mag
